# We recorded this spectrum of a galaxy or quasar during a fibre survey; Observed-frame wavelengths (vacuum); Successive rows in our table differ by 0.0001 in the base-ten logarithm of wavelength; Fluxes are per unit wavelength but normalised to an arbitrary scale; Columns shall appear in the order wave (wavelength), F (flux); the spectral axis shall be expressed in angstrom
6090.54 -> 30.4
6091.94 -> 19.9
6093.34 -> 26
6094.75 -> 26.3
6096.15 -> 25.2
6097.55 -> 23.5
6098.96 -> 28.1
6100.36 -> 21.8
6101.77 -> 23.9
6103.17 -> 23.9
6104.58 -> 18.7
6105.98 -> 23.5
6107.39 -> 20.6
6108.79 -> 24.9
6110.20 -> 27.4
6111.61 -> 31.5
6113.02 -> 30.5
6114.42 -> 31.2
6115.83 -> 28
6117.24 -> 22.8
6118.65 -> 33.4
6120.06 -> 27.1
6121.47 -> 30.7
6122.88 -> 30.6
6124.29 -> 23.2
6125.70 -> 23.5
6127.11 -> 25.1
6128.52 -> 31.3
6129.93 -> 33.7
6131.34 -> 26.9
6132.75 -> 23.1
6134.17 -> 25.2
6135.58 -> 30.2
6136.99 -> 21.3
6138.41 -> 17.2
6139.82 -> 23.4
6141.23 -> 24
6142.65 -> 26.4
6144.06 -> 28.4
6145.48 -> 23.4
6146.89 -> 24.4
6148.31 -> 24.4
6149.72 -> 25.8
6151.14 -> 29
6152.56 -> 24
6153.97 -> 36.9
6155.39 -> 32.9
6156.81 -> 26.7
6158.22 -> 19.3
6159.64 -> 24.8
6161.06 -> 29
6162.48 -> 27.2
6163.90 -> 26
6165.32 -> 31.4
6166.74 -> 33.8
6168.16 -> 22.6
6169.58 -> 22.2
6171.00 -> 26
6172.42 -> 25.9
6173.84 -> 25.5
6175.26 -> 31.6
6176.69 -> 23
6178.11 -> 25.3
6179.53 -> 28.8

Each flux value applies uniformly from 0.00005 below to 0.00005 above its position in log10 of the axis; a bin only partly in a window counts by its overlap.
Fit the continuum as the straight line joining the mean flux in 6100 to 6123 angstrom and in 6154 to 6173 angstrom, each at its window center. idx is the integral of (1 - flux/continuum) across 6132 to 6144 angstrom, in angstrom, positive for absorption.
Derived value 1.2 angstrom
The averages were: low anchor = 26.5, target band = 24.1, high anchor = 27.1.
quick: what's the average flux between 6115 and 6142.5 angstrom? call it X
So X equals 26.4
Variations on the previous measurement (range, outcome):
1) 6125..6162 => 26.2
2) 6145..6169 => 27.2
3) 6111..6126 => 28.5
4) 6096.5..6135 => 26.5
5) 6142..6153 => 25.8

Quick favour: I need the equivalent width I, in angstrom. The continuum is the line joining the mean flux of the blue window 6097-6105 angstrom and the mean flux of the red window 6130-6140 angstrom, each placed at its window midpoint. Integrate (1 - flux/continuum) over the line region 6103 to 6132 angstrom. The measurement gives -3.8 angstrom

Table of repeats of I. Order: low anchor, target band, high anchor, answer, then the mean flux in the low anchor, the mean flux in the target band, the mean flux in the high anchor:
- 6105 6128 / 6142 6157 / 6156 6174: -0.6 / 27.1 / 27.5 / 26.2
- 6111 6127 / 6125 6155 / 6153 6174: 1.8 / 28.3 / 26.2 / 27.4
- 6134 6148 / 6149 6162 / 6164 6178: -1.1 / 24.4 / 27.6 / 26.8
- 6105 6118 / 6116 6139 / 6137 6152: -1.0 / 26.6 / 26.7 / 24.5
